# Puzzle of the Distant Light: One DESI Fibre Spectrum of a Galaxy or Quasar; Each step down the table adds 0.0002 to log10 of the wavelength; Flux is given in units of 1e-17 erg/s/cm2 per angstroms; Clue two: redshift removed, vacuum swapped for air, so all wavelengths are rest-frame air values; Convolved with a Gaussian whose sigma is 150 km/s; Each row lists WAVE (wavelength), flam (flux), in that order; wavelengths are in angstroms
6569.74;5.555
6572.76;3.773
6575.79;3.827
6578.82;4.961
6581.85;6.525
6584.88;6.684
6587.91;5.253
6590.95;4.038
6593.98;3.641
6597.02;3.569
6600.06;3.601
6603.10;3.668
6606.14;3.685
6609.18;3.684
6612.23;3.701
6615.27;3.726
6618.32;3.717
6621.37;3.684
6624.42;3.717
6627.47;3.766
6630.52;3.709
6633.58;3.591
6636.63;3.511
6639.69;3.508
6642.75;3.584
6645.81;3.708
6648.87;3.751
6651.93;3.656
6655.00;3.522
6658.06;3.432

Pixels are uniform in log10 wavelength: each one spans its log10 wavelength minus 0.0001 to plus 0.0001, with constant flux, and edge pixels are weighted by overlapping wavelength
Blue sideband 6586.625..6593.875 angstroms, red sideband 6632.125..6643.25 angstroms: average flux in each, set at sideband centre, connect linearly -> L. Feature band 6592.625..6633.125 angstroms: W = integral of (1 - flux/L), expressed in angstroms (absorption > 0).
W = 3.2 angstroms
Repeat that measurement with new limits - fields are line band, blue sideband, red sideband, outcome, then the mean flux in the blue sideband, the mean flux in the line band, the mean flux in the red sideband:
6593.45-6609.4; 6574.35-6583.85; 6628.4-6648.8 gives 3.3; 5.2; 3.64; 3.62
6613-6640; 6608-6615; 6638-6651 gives 0.0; 3.7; 3.67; 3.64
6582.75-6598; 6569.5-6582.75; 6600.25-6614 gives -1.5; 4.8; 4.75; 3.68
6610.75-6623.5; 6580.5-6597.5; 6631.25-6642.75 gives 1.4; 5.02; 3.71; 3.55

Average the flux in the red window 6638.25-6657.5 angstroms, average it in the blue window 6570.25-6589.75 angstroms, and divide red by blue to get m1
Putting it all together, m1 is 0.7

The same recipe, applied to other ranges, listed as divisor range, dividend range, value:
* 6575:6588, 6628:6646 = 0.65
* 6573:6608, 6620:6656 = 0.82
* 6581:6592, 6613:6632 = 0.66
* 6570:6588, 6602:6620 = 0.71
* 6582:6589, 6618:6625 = 0.60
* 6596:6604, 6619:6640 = 1.01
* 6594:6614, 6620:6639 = 1.00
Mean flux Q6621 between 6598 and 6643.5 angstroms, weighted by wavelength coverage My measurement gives 3.66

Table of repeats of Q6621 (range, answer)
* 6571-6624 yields 4.22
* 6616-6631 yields 3.72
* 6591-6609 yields 3.67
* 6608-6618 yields 3.7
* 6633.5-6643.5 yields 3.54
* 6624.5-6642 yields 3.62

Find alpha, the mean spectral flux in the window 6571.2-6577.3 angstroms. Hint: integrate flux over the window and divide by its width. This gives 3.82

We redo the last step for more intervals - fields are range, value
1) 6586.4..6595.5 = 4.31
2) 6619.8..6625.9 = 3.7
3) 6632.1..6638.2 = 3.55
